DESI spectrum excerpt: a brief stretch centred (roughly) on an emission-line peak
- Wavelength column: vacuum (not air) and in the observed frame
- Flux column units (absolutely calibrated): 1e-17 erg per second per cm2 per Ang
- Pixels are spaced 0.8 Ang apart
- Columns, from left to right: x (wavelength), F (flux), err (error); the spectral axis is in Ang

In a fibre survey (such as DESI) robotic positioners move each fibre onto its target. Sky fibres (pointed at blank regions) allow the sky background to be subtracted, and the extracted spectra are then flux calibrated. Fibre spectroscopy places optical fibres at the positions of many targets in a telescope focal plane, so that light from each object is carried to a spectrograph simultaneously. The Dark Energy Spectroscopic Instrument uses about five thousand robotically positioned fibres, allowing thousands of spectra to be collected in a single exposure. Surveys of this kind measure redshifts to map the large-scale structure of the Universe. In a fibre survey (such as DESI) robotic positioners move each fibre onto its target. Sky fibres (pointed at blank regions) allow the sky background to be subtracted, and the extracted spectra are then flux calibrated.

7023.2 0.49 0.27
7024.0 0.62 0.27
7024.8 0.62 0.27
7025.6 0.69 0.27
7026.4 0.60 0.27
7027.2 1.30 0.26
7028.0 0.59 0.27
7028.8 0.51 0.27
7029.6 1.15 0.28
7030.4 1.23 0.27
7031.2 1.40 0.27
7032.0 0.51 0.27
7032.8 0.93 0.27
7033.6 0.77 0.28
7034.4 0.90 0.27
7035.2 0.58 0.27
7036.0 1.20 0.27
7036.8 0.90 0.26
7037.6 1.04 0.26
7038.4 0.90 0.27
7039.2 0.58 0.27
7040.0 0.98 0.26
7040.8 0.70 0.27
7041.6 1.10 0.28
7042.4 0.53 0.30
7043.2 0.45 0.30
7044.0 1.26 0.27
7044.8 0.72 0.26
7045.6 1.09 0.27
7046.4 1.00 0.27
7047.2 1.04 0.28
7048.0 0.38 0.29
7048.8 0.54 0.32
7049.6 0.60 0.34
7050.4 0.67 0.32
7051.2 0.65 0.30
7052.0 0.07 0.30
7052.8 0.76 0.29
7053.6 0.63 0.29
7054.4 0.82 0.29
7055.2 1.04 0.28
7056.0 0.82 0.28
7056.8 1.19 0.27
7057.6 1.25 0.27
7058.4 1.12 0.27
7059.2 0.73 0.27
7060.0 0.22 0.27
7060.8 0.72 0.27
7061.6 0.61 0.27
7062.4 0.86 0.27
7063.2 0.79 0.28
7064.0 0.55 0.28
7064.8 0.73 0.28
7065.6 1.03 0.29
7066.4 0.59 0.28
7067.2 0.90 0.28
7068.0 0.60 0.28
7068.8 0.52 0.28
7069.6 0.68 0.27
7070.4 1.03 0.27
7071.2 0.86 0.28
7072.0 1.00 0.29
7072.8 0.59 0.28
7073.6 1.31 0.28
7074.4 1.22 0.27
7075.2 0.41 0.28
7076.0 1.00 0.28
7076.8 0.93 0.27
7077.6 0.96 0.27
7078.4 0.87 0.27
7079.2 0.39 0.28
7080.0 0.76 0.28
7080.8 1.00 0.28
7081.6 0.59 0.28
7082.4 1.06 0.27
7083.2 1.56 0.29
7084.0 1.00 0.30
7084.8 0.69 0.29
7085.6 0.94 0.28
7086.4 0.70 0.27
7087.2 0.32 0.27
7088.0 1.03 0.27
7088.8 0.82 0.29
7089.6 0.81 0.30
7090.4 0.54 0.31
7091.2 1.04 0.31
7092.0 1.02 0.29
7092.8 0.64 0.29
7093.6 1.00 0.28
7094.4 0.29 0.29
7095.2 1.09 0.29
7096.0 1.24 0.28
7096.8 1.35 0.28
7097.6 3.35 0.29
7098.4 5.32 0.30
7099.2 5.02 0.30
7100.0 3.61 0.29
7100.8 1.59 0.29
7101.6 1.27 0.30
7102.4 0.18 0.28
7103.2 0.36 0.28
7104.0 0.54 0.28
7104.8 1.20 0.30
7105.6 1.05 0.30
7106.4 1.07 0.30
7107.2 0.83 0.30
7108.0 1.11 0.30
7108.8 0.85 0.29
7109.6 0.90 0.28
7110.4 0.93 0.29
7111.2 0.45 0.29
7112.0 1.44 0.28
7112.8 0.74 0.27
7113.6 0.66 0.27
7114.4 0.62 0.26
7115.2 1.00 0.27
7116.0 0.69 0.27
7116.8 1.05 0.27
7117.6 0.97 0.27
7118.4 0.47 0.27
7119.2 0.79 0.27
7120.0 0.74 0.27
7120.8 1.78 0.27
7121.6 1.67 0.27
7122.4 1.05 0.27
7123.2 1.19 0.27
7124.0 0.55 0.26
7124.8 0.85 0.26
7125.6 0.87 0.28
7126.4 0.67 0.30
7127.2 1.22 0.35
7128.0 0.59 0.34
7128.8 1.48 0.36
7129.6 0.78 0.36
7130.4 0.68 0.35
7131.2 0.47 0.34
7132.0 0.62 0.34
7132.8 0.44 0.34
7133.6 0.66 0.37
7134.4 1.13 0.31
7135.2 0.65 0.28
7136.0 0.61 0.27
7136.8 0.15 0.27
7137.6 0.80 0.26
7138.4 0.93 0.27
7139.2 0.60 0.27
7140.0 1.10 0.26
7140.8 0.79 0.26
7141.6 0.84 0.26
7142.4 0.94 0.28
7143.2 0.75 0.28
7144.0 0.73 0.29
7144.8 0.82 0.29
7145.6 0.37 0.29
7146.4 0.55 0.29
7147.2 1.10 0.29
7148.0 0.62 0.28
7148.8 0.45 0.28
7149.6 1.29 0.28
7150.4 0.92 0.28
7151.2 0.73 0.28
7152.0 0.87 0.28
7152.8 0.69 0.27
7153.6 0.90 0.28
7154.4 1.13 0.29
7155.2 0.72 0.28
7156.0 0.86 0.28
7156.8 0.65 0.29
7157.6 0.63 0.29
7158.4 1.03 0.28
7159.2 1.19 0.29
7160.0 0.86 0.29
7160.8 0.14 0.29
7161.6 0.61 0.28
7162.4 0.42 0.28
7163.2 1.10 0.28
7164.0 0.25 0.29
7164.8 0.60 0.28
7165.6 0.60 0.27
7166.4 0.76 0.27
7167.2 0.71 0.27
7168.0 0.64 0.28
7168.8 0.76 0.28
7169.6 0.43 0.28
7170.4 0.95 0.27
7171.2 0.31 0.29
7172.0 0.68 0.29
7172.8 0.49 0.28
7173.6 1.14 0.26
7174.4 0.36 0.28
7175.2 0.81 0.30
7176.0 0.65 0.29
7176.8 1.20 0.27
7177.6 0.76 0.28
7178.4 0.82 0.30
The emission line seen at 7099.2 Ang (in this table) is Halpha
